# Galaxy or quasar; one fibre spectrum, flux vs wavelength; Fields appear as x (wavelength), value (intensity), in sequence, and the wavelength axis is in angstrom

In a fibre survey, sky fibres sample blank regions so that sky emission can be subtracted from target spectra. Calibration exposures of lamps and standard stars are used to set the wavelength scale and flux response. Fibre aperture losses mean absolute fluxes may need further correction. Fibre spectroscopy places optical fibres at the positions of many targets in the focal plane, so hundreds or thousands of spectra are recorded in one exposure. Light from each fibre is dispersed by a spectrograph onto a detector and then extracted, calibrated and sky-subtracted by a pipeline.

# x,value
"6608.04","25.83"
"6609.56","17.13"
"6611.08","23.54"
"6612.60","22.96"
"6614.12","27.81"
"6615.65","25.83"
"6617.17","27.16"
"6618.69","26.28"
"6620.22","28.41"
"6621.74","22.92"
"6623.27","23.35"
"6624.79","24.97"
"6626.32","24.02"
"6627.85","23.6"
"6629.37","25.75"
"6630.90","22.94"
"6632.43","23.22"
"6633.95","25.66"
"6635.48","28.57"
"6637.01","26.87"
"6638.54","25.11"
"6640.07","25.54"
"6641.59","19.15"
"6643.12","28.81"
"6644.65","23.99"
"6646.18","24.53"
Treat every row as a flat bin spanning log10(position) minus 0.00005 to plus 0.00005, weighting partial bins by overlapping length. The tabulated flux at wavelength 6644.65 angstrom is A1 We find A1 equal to 23.99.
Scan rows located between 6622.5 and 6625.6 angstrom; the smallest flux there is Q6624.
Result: 23.35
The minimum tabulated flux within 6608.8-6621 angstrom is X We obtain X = 17.13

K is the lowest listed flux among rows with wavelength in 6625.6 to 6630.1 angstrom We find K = 23.6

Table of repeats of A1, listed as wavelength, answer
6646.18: 24.53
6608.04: 25.83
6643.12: 28.81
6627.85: 23.6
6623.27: 23.35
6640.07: 25.54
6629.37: 25.75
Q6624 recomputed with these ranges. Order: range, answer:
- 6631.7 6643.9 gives 19.15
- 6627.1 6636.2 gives 22.94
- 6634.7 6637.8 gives 26.87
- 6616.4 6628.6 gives 22.92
